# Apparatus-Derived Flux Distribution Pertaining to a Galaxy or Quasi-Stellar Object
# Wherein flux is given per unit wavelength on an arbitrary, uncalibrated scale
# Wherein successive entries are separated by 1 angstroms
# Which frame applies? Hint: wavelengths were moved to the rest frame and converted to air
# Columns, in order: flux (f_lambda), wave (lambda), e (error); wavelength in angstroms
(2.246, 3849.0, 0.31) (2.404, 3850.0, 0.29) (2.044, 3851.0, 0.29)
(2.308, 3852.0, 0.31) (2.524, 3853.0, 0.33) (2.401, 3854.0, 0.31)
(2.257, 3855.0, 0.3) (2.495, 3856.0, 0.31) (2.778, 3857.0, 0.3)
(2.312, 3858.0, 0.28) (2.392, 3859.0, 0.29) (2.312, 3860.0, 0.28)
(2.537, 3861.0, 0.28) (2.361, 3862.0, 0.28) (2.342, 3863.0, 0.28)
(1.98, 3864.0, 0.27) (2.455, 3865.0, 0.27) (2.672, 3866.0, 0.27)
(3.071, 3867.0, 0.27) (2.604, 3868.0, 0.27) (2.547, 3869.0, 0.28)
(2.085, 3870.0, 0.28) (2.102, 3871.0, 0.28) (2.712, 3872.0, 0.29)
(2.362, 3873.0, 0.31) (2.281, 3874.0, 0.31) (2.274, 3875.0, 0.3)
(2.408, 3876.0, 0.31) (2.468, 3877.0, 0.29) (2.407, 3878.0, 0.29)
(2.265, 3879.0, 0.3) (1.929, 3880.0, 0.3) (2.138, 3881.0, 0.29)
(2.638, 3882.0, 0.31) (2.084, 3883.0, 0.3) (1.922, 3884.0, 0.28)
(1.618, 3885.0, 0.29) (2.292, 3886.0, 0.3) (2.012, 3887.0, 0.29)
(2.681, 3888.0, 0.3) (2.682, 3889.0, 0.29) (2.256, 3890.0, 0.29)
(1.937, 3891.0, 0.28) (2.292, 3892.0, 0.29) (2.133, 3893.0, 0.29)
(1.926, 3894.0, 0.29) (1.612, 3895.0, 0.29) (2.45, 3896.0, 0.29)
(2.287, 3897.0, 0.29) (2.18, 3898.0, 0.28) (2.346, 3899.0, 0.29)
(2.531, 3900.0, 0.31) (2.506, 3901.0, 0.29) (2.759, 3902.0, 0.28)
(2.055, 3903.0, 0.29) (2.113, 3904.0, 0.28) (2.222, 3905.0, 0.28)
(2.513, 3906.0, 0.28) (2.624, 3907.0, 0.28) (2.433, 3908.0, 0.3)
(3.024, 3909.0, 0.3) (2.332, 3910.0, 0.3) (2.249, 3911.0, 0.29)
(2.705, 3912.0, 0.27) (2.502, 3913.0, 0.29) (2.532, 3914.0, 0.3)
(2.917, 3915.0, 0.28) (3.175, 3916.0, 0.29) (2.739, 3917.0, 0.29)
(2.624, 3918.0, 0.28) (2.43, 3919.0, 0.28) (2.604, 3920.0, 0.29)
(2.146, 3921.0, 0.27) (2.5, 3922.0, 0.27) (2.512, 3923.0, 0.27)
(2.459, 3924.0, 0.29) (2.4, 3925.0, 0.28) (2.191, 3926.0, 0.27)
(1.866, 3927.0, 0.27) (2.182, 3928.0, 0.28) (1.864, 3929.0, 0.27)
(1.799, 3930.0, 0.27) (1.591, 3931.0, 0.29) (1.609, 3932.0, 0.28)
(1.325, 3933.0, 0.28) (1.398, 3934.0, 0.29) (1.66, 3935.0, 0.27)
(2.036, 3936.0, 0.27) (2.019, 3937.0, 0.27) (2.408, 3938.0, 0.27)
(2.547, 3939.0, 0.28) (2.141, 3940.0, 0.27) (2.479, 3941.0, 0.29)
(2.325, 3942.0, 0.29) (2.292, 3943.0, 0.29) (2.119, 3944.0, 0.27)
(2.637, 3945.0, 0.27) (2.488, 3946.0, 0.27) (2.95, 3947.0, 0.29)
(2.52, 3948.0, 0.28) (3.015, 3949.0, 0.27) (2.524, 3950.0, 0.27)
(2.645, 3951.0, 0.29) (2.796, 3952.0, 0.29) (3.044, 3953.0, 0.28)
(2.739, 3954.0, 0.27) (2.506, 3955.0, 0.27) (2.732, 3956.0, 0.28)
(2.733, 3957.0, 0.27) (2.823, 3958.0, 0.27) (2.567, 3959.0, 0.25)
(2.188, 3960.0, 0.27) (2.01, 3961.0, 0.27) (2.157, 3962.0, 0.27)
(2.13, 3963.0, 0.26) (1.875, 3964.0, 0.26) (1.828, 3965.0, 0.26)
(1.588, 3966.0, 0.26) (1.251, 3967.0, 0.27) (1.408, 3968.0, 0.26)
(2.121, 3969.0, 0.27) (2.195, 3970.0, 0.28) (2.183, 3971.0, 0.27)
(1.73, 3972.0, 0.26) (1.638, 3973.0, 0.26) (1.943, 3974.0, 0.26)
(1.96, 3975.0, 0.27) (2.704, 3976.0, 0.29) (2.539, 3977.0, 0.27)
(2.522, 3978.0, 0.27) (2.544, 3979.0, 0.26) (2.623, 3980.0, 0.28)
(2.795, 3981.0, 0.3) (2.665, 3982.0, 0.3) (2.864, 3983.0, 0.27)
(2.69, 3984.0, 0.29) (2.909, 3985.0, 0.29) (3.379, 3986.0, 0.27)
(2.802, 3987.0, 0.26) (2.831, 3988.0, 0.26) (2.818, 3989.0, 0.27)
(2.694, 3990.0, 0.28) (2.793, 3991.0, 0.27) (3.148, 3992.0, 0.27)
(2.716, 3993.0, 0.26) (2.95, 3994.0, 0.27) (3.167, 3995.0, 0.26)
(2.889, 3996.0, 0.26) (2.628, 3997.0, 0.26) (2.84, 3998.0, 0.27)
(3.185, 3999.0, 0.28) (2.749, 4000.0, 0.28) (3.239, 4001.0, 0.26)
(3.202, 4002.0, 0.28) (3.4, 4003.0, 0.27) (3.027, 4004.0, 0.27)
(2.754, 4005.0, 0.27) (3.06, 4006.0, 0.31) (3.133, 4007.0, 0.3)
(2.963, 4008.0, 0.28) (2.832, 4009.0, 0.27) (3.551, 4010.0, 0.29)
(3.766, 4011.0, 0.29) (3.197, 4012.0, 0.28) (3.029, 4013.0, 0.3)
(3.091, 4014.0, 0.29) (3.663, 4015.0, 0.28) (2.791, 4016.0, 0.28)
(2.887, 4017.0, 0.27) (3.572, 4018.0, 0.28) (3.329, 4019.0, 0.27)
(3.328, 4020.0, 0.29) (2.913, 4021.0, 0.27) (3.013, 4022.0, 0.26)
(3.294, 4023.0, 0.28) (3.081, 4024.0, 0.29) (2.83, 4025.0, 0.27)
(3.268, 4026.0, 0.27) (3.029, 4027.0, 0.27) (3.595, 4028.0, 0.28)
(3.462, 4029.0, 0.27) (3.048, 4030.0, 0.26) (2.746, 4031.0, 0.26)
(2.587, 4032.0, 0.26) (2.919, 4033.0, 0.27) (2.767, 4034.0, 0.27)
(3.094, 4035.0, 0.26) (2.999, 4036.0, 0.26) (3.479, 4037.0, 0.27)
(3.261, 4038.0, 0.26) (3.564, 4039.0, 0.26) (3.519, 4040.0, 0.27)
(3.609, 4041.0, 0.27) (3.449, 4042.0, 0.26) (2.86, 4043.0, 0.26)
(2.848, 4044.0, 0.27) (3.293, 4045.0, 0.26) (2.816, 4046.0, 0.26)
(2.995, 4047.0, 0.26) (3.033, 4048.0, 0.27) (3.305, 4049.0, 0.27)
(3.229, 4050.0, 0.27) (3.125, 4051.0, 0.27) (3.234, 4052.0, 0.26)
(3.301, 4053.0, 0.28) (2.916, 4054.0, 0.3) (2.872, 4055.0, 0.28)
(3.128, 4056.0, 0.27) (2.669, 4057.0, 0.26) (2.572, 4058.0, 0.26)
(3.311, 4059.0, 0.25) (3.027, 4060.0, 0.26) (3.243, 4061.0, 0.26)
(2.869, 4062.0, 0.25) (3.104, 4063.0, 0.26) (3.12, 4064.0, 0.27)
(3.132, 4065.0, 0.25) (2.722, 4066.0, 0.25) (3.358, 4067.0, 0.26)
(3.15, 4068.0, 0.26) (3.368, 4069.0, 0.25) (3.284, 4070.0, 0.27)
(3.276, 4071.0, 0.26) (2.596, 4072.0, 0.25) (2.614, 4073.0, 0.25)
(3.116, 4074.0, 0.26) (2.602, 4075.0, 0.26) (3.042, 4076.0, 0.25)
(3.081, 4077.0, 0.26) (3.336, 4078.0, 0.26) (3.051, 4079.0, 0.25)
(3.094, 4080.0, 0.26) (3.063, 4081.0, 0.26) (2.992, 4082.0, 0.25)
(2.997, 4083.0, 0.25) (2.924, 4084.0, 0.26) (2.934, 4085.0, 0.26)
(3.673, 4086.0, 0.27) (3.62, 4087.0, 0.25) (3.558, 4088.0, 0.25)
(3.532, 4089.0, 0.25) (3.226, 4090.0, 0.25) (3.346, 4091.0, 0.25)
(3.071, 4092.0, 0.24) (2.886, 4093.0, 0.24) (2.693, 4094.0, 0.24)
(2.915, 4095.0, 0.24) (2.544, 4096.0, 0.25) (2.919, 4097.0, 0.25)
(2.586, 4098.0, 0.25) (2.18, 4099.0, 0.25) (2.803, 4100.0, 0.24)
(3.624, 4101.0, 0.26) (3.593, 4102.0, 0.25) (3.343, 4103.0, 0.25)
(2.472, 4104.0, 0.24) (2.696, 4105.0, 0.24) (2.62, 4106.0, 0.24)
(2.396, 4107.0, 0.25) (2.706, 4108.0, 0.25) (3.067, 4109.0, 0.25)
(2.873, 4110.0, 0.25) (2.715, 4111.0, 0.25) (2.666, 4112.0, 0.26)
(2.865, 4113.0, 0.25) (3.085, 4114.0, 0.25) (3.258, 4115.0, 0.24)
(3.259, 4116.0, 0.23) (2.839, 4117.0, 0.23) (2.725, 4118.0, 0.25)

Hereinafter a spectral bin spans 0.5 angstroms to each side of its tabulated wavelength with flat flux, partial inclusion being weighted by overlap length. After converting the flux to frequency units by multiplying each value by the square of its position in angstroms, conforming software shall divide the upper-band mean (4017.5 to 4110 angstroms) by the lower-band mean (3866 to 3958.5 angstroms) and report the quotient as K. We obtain 1.40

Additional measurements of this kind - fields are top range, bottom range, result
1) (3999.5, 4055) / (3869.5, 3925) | 1.42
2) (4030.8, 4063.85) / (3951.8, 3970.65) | 1.44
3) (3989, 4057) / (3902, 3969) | 1.40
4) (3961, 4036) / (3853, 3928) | 1.24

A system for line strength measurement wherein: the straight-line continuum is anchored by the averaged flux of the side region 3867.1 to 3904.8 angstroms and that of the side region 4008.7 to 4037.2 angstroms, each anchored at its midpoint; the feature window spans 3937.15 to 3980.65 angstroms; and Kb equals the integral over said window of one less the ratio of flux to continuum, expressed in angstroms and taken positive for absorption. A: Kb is 6.4 angstroms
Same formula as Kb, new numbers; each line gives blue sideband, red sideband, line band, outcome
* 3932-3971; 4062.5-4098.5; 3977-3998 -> -2.78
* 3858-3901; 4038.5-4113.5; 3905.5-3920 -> -1.20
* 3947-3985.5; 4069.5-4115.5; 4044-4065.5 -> -1.94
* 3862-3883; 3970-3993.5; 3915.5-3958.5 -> 2.33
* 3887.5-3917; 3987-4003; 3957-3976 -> 5.18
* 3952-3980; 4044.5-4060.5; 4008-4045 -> -4.93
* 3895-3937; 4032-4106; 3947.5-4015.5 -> -0.86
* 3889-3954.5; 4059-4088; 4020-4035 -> -0.95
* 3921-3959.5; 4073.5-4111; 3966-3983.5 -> 2.00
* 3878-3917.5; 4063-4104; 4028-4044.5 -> -1.53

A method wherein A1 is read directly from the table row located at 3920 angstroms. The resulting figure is 2.604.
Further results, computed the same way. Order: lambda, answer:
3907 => 2.624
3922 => 2.5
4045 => 3.293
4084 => 2.924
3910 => 2.332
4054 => 2.916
